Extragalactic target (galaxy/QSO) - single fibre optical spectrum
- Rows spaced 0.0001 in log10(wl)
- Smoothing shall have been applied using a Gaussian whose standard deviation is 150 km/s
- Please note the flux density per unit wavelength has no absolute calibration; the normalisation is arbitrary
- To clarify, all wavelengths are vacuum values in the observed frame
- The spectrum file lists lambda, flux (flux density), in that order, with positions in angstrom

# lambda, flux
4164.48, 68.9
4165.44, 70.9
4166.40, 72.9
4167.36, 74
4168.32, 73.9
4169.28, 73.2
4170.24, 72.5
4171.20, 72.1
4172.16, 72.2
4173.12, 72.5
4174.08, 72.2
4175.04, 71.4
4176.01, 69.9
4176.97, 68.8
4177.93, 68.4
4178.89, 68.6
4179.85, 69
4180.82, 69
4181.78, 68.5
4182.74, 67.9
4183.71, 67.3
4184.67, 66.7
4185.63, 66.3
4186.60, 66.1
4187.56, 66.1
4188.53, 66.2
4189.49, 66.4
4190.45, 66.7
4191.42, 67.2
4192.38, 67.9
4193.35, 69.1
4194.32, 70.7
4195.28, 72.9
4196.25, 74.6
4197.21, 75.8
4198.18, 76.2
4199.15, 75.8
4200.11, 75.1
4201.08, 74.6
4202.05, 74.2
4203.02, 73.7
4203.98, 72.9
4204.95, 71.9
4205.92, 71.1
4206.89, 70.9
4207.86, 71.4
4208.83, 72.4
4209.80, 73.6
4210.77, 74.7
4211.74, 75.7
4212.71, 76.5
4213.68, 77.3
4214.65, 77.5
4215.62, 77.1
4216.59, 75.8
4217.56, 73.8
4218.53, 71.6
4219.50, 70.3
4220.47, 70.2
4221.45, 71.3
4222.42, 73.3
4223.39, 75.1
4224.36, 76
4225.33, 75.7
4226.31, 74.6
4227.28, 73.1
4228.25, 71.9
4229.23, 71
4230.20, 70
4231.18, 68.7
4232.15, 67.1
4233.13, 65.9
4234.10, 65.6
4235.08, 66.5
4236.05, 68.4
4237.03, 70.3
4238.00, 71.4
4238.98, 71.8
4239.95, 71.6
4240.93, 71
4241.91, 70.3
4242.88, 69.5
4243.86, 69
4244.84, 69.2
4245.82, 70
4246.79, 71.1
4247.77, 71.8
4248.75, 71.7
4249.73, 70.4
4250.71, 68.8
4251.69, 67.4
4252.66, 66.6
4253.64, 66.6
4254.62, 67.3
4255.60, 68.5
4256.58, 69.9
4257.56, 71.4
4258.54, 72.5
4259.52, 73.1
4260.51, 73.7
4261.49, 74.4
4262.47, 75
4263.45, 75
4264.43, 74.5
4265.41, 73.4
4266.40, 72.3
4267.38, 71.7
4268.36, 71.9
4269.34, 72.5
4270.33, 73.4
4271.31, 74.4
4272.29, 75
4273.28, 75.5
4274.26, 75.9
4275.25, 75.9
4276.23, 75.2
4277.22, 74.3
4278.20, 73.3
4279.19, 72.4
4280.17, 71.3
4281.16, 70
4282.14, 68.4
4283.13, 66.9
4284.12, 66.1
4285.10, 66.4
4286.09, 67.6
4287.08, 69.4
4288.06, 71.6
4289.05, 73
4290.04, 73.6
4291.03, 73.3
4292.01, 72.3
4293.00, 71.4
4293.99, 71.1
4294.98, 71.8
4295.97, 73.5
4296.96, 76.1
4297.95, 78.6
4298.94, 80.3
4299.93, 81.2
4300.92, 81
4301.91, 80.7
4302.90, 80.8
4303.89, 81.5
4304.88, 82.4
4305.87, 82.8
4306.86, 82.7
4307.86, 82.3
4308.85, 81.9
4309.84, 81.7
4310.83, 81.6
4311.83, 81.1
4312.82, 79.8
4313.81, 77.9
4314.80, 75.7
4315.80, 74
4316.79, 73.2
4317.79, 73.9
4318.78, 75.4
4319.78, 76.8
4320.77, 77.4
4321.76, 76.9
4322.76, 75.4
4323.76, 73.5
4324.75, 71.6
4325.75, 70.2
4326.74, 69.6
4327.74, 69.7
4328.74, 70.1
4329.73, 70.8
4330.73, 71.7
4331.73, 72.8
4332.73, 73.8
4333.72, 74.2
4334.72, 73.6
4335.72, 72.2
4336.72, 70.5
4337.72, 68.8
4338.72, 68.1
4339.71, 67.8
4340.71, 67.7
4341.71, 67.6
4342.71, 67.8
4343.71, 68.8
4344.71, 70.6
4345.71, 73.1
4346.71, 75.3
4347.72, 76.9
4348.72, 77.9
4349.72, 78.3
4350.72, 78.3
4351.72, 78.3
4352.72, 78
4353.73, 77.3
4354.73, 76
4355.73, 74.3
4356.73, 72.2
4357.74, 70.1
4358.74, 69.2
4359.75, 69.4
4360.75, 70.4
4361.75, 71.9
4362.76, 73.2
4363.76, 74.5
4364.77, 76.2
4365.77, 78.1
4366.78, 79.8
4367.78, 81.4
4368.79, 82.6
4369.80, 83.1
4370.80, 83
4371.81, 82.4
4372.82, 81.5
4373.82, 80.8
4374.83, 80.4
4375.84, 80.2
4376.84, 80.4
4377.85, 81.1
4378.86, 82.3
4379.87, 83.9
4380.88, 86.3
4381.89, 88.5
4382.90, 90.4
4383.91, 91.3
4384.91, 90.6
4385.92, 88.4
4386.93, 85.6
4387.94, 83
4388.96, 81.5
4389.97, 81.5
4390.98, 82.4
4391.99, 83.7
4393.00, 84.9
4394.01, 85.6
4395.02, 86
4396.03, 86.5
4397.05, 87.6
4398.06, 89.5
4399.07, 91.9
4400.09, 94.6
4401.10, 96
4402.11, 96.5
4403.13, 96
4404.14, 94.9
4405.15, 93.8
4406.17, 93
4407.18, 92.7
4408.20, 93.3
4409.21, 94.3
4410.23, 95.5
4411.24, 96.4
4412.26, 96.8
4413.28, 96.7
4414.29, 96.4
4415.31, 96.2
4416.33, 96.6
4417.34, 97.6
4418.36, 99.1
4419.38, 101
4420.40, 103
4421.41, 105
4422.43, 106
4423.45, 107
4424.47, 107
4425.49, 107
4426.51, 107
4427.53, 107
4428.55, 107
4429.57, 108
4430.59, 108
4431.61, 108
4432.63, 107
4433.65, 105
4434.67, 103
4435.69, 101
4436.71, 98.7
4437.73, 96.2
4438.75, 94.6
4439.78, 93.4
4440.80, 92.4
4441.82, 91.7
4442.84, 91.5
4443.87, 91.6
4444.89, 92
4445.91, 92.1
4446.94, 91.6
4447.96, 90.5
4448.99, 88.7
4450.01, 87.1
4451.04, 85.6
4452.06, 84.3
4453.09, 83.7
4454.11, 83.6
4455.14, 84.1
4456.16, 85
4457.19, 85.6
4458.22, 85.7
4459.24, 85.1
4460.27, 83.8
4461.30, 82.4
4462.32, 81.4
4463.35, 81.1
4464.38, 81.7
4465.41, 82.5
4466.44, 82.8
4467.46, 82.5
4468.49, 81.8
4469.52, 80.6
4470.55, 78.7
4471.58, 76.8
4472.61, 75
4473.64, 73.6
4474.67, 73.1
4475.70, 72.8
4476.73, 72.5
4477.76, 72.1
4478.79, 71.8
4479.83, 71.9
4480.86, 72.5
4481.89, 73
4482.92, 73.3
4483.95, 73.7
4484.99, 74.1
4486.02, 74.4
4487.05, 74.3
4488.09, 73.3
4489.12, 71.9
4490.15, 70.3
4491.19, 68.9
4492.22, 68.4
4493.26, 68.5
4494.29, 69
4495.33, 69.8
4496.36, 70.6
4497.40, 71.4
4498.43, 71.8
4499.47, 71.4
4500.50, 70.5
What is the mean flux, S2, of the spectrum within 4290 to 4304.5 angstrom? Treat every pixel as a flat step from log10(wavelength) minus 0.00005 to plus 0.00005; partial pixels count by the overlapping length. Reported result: 76.6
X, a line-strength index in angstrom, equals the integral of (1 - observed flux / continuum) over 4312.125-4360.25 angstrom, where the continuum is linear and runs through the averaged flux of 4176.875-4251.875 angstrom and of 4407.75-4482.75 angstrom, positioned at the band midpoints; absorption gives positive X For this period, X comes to 4.79 angstrom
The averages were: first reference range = 71.1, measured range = 73.2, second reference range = 90.5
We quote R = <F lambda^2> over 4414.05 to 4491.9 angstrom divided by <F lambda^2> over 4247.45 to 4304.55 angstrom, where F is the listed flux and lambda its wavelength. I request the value 1.3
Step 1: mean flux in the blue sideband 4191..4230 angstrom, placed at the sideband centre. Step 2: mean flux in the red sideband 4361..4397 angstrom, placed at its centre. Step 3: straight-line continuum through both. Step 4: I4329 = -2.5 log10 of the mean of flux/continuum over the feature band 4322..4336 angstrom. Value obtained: 0.11 mag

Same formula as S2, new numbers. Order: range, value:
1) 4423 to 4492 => 86.4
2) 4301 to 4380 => 75.9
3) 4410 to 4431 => 102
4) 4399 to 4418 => 95.3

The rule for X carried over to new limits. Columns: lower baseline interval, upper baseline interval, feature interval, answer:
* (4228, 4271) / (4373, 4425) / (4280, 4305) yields 0.9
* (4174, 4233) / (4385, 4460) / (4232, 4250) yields 1.4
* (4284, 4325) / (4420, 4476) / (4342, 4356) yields 1.0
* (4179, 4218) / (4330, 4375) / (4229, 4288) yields 1.6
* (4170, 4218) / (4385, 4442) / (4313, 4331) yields 2.5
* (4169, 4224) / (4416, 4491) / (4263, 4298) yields 2.1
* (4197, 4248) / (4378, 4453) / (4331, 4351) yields 3.2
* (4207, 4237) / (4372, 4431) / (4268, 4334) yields 5.3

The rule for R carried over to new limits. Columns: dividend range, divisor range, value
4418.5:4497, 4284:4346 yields 1.24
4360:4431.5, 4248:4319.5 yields 1.28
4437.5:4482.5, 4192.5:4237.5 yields 1.28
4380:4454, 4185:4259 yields 1.45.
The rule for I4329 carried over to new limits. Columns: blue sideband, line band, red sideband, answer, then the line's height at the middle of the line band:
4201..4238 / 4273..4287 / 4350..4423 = 0.09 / 77.4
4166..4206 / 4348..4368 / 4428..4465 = 0.13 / 84.8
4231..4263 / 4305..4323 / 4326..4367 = -0.10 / 71.8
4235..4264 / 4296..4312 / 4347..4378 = -0.10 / 73.8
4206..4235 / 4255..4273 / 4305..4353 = 0.01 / 73.4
